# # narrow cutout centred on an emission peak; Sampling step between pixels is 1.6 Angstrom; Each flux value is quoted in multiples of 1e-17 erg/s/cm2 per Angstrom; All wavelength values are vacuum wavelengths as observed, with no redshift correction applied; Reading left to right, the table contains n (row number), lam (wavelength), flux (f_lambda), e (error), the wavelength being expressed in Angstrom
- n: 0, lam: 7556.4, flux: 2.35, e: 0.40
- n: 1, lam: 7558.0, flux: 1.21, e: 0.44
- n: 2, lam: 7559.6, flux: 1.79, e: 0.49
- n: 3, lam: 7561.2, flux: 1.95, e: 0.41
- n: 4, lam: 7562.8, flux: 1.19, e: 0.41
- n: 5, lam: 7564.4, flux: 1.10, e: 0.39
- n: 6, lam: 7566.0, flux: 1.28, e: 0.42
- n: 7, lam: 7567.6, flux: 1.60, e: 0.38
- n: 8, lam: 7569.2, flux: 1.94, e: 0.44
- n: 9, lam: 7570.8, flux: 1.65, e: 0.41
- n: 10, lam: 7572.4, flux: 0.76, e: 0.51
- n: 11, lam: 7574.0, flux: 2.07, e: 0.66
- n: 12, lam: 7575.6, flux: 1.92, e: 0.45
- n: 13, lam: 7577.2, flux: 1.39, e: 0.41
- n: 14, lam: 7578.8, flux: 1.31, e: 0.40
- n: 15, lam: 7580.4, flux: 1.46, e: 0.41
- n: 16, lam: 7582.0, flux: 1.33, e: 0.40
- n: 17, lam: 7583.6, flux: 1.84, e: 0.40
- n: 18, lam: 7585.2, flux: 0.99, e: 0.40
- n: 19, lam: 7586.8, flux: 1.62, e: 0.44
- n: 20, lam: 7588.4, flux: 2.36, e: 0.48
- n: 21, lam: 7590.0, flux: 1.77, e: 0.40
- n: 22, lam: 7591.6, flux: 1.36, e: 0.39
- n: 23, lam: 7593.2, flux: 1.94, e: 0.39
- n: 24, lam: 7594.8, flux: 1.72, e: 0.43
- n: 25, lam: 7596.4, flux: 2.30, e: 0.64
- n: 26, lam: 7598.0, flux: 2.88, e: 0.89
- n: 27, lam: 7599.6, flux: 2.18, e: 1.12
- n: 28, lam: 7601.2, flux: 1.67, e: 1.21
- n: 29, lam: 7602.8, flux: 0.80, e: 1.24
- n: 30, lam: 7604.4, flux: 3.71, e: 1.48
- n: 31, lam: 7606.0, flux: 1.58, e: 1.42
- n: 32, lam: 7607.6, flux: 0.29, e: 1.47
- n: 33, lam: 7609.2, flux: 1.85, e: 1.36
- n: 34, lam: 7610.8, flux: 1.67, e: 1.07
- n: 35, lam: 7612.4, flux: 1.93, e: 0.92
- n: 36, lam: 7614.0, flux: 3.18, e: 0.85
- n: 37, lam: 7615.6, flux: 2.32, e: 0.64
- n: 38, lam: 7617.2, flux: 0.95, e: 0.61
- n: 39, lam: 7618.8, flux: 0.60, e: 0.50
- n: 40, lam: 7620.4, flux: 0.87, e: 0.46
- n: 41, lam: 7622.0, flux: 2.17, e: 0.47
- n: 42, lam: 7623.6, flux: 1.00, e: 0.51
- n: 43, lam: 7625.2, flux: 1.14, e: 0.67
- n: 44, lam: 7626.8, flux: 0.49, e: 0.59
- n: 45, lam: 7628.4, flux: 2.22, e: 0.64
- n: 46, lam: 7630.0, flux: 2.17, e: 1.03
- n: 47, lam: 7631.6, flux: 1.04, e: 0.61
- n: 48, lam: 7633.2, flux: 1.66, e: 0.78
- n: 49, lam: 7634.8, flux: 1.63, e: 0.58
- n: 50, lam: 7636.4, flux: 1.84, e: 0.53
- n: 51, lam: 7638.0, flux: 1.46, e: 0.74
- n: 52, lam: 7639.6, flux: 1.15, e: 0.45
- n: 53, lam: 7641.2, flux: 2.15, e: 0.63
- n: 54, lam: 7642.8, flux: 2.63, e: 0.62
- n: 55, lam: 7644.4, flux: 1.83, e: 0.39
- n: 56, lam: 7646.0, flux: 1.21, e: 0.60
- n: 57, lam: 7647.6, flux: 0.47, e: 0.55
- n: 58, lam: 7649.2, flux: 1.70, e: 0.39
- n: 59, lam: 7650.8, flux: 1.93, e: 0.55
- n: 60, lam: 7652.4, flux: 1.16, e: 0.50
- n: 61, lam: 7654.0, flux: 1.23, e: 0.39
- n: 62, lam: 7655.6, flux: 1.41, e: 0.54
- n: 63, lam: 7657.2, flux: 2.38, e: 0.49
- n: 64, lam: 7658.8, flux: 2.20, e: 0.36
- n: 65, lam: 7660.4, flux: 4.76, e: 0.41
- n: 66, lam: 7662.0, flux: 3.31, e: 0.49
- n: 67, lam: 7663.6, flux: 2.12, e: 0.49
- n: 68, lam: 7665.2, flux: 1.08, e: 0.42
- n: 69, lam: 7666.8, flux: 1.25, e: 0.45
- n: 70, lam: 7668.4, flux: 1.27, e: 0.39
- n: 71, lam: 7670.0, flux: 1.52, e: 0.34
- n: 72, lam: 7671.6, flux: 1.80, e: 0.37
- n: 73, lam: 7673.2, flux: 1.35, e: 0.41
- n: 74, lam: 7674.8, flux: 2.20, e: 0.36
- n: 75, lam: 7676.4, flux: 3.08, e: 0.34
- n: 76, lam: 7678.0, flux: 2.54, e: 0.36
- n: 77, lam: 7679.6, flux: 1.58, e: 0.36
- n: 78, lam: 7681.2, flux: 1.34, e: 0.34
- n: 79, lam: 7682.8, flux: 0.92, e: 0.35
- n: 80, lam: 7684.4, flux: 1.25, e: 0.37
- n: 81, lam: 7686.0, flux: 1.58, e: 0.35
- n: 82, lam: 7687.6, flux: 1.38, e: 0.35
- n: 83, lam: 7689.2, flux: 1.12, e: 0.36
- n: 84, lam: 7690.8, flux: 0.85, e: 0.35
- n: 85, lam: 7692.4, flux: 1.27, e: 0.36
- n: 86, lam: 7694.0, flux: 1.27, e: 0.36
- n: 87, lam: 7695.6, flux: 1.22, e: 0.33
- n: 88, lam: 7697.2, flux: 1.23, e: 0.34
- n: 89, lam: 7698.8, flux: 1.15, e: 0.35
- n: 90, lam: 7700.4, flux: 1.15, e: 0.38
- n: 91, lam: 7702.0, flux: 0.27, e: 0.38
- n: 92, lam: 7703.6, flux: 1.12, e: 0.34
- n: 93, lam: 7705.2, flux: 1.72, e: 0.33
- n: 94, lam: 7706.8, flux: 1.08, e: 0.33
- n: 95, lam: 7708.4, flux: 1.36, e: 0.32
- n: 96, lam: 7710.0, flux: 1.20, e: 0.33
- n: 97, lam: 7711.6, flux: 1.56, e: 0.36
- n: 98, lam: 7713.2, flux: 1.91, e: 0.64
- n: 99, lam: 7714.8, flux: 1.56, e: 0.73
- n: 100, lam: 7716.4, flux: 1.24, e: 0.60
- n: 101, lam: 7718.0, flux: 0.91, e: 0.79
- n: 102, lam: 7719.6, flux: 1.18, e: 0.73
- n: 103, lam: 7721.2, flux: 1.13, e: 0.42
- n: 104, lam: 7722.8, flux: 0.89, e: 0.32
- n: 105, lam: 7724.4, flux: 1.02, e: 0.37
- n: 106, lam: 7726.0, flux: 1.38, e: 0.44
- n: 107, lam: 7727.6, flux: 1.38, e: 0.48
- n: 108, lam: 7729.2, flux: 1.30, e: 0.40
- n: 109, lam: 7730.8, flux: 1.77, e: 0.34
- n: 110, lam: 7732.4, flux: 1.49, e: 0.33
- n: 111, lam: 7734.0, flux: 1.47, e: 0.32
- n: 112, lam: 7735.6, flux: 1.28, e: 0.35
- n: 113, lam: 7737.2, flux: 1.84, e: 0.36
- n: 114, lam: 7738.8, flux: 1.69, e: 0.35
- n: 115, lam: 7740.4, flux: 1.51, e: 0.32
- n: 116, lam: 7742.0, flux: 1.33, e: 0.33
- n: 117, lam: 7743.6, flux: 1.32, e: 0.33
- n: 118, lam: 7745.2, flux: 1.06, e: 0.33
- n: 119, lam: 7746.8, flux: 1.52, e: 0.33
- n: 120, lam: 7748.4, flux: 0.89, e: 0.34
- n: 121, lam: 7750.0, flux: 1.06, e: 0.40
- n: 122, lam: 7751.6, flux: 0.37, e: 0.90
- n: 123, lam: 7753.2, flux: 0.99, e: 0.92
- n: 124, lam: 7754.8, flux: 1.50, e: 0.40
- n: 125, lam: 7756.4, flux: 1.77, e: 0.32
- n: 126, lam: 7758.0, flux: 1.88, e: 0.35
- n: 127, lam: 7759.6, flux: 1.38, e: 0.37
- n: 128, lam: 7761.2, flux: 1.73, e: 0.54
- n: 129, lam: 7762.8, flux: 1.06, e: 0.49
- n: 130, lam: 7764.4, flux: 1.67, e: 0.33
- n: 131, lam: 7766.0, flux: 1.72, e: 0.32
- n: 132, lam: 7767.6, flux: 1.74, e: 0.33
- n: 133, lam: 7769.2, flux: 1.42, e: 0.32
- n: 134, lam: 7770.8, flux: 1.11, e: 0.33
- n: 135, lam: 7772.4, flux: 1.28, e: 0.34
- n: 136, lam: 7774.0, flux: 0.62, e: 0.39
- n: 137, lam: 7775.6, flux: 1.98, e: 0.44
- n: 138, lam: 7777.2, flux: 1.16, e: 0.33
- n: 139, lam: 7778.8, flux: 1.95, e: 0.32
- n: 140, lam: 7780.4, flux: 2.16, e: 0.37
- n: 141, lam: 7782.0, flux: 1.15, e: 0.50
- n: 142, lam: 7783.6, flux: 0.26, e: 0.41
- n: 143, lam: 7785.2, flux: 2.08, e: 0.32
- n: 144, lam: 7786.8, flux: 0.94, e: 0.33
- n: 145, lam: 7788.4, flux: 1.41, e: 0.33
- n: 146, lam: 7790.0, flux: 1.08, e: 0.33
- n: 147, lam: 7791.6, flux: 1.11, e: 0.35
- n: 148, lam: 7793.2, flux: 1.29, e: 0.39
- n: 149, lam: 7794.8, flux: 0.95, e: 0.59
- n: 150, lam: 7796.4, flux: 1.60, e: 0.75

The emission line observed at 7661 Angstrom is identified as [S II] 6716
